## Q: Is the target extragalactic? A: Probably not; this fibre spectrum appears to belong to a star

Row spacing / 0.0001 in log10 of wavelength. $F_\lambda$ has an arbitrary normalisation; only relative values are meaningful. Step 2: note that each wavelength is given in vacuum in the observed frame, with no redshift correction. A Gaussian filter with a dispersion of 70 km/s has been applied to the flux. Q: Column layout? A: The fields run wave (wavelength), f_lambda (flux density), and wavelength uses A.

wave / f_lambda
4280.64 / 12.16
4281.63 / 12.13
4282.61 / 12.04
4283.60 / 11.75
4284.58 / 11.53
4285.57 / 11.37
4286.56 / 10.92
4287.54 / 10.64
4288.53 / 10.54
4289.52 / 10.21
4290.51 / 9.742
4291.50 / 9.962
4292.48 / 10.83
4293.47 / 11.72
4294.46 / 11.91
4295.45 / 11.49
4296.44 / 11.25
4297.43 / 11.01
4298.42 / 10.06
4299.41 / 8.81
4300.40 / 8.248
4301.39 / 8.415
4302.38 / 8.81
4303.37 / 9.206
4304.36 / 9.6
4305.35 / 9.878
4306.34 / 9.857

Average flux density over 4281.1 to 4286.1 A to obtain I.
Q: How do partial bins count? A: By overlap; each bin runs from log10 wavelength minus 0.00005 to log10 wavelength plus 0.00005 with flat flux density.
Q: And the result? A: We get 11.8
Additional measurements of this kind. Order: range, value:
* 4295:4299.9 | 10.5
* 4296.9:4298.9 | 10.5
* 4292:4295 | 11.5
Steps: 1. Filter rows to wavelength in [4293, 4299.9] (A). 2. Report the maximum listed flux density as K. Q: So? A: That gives 11.91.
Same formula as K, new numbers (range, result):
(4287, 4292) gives 10.64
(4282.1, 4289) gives 12.04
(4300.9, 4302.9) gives 8.81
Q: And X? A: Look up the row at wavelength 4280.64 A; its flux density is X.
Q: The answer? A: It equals 12.16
